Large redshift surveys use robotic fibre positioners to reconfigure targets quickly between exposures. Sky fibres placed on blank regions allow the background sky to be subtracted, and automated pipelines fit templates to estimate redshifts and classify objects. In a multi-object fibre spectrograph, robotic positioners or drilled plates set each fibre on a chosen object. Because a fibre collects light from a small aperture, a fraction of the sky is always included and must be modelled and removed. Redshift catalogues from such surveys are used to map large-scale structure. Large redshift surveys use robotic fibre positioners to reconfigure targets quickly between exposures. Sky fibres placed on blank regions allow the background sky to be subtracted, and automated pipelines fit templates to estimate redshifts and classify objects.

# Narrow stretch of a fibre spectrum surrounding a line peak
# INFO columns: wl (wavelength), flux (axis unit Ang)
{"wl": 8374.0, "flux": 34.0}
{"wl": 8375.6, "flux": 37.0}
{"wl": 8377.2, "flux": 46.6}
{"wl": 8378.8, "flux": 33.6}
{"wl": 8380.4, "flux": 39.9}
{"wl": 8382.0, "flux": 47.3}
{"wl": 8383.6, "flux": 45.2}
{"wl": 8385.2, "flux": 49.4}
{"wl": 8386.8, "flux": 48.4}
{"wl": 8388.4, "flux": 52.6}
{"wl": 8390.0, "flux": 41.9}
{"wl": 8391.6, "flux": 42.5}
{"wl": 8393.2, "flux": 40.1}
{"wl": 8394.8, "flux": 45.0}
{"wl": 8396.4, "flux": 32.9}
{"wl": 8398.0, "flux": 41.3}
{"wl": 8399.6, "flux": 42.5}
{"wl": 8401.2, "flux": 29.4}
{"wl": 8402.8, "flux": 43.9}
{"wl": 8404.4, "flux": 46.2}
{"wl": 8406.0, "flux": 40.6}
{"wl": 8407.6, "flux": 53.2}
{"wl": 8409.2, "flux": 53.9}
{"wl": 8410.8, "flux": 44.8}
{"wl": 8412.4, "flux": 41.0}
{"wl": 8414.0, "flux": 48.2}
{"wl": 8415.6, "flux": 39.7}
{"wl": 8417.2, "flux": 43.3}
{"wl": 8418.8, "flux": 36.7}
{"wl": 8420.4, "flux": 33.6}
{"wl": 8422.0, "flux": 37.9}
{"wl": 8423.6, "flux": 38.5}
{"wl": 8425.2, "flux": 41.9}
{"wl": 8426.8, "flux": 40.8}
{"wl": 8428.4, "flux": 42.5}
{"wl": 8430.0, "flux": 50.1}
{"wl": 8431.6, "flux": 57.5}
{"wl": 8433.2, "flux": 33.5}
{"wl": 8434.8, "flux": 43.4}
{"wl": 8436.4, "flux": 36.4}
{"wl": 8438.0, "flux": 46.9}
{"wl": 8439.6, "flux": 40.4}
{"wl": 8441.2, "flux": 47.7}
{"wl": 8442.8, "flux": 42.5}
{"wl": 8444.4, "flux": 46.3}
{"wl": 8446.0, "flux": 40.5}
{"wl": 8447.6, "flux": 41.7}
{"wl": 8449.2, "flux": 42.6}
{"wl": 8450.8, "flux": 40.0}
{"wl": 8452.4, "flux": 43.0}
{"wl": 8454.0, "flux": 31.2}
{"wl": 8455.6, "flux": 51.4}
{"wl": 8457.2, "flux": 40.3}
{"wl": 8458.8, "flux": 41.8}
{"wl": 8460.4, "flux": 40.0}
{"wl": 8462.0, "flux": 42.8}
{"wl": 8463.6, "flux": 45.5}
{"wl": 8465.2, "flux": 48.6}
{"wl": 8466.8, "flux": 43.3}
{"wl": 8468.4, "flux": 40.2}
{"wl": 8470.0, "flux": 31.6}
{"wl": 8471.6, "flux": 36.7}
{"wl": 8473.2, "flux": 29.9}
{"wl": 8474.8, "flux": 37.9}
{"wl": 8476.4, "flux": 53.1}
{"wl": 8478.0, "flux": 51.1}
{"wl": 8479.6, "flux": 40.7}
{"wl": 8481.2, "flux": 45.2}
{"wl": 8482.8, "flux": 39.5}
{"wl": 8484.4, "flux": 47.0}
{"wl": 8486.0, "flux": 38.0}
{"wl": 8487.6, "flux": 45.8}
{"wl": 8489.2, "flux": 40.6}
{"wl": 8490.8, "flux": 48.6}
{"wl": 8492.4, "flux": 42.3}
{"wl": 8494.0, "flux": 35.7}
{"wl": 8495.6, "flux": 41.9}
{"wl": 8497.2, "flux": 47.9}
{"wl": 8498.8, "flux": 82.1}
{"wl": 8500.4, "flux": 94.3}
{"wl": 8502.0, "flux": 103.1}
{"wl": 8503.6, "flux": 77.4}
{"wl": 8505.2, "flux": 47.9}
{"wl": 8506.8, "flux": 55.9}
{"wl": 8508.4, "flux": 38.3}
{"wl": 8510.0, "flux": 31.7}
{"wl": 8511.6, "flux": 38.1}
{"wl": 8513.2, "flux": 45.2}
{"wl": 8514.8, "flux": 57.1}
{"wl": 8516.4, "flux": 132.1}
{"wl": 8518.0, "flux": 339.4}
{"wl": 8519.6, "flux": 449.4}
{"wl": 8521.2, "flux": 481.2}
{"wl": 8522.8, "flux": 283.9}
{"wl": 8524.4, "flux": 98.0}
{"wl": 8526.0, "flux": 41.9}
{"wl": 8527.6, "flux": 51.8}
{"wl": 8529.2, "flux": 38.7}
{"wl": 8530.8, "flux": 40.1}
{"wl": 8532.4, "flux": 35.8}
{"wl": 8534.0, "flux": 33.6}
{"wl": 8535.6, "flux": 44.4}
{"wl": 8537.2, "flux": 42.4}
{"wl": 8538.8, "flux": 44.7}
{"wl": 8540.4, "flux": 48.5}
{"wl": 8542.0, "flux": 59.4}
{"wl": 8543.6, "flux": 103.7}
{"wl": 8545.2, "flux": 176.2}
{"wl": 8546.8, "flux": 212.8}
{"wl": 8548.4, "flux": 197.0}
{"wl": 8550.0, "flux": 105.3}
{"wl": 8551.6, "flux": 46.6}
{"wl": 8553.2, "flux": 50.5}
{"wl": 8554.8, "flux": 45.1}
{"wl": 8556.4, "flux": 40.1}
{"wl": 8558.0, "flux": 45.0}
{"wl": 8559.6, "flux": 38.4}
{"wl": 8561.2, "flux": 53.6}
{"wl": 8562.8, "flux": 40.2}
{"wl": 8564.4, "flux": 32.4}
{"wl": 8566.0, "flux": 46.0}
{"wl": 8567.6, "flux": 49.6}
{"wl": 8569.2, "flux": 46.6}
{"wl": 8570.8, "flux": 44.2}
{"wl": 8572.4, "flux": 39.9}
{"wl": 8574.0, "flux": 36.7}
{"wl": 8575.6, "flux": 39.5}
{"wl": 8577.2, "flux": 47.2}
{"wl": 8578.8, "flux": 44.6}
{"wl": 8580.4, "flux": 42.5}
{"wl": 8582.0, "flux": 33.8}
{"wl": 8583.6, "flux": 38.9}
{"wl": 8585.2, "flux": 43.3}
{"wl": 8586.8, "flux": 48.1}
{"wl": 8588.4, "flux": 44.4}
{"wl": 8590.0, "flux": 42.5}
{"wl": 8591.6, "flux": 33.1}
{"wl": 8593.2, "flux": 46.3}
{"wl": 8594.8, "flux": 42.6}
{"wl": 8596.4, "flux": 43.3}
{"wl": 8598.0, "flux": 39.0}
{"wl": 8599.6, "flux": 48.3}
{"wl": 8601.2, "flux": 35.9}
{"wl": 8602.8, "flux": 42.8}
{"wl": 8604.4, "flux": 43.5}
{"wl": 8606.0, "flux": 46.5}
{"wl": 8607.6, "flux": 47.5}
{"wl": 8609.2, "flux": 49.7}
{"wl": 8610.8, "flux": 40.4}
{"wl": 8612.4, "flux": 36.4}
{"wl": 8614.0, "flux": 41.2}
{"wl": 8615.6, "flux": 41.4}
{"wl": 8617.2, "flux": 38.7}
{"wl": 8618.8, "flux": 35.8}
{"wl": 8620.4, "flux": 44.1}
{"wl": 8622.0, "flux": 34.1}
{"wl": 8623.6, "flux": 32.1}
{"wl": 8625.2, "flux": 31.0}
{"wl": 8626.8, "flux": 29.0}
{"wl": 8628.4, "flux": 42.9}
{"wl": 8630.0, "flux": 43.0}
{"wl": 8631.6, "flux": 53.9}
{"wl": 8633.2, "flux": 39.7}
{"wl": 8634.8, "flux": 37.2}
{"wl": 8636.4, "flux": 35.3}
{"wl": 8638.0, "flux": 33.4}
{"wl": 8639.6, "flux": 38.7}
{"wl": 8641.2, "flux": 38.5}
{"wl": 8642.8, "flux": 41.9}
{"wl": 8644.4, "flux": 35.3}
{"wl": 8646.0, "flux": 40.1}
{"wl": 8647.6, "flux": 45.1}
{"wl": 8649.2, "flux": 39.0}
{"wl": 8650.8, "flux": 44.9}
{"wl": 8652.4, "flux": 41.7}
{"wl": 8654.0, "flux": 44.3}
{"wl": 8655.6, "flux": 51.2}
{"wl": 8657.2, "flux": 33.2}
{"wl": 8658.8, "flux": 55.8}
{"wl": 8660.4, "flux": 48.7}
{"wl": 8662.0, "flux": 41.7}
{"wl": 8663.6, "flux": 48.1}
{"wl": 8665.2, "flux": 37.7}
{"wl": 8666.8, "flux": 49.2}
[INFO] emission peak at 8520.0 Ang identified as Halpha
